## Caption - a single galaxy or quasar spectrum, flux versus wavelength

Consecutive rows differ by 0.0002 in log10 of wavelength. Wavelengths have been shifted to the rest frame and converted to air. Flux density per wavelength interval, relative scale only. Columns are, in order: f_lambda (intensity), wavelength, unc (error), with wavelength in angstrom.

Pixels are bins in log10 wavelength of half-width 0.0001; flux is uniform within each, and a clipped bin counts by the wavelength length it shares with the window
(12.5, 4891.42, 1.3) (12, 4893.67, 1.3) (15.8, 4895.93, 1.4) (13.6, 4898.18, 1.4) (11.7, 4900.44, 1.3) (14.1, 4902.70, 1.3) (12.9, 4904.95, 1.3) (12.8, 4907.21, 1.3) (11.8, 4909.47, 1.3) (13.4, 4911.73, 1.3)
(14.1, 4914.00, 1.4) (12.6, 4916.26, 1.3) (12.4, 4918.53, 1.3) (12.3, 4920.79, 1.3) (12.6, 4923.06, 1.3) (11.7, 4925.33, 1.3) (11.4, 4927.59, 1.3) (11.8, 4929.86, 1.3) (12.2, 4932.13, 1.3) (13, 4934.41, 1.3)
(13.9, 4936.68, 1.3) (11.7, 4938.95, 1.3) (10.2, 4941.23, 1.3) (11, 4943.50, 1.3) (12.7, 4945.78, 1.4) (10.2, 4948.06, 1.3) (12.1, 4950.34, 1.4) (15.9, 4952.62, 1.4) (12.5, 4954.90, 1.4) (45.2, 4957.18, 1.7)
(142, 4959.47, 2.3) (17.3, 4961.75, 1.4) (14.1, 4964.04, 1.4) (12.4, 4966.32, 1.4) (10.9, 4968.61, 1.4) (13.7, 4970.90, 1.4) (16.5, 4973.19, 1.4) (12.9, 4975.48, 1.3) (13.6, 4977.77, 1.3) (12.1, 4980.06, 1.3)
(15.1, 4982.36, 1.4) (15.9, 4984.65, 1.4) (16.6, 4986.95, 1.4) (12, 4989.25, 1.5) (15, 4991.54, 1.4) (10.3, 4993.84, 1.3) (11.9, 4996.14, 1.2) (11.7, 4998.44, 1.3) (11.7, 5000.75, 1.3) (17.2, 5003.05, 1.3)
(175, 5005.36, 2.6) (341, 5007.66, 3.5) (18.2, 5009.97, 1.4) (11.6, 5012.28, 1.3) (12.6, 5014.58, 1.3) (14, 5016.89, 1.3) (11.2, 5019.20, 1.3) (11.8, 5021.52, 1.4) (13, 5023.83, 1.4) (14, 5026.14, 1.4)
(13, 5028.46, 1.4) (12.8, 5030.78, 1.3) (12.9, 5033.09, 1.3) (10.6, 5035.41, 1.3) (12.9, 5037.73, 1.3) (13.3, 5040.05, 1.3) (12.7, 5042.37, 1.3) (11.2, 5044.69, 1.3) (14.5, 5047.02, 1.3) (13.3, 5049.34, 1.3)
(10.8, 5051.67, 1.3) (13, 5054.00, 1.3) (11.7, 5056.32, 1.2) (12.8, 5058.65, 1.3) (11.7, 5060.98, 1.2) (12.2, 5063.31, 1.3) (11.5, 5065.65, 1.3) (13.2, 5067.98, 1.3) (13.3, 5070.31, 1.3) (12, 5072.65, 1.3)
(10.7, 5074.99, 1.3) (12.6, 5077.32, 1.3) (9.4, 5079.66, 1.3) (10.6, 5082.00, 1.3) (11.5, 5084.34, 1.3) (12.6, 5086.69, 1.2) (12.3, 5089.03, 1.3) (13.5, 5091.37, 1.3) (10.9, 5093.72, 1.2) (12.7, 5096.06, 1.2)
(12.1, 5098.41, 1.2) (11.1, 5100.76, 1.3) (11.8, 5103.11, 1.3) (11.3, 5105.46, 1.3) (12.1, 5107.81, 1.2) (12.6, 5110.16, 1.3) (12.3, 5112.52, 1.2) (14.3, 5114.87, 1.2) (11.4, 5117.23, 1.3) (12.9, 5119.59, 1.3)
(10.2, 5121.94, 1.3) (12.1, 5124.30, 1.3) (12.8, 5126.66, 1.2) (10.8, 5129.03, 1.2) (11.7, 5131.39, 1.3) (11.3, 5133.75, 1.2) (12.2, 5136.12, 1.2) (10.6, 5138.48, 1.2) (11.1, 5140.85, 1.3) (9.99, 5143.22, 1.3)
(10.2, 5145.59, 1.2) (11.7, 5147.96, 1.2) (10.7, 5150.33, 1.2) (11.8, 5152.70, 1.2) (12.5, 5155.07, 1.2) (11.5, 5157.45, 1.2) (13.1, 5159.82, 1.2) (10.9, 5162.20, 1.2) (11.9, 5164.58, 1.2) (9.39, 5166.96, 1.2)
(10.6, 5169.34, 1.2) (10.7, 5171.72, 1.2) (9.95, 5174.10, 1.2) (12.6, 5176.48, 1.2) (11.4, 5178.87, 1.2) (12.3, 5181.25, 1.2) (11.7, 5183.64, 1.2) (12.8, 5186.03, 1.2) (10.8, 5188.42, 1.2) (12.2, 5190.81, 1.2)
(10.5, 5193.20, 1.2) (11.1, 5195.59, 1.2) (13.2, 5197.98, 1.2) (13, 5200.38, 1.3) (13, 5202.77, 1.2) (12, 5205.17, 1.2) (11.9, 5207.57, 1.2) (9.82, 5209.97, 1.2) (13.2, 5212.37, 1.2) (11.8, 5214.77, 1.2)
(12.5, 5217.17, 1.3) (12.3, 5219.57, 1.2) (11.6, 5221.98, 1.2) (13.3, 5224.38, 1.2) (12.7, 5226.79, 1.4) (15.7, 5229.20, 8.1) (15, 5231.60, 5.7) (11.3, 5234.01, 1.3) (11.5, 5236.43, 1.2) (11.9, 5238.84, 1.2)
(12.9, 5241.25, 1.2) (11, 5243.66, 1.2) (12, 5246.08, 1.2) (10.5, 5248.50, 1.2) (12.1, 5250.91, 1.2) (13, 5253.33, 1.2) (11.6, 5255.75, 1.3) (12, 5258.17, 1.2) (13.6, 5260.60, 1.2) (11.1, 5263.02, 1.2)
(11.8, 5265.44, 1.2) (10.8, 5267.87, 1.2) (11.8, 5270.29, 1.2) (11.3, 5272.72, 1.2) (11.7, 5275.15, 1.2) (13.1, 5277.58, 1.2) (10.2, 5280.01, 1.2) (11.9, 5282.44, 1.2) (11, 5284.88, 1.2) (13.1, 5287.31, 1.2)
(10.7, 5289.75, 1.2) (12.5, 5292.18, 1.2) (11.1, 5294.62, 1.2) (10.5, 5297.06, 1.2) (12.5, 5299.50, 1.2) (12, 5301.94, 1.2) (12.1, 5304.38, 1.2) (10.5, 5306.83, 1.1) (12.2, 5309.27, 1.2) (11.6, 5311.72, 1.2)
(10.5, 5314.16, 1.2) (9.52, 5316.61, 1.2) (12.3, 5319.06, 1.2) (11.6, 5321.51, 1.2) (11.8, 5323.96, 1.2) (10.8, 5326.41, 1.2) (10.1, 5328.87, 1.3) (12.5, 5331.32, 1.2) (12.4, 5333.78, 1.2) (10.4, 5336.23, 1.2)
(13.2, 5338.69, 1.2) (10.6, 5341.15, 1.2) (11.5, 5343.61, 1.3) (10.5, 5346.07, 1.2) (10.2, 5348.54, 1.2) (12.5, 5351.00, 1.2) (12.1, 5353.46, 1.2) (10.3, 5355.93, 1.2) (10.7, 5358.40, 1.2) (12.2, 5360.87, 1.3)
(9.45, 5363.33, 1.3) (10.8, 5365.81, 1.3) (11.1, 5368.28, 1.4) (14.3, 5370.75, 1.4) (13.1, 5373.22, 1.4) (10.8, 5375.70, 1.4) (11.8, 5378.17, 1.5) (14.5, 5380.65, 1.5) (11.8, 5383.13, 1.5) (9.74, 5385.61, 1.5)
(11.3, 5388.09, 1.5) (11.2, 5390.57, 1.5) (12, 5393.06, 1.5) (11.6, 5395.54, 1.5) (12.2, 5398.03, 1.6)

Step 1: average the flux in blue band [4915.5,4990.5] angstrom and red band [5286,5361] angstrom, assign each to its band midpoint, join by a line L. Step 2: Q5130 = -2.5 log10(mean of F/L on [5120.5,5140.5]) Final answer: 0.278 mag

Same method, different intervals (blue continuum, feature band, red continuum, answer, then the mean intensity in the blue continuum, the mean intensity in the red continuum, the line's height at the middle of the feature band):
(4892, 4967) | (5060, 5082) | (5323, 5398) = 0.31 mag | 17.7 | 11.5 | 15.7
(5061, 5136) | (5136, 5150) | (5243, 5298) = 0.10 mag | 11.9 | 11.7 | 11.9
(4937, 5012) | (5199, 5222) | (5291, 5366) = 0.47 mag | 33.3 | 11.3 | 18.7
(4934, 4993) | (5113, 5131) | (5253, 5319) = 0.28 mag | 19.6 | 11.6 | 15.7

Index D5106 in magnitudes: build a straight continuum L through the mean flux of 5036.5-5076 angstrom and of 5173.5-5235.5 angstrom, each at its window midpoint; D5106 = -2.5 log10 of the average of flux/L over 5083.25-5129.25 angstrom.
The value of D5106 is 0.023 mag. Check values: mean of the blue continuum 12.4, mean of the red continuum 12.2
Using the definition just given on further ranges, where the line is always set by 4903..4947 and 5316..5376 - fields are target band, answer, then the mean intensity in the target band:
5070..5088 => 0.05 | 11.5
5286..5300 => -0.01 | 11.7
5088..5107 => 0.00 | 12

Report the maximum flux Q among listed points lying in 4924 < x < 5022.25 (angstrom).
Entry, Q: 341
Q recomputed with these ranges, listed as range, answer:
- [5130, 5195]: 13.1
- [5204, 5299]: 15.7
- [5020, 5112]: 14.5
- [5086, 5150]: 14.3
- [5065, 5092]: 13.5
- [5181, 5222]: 13.2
